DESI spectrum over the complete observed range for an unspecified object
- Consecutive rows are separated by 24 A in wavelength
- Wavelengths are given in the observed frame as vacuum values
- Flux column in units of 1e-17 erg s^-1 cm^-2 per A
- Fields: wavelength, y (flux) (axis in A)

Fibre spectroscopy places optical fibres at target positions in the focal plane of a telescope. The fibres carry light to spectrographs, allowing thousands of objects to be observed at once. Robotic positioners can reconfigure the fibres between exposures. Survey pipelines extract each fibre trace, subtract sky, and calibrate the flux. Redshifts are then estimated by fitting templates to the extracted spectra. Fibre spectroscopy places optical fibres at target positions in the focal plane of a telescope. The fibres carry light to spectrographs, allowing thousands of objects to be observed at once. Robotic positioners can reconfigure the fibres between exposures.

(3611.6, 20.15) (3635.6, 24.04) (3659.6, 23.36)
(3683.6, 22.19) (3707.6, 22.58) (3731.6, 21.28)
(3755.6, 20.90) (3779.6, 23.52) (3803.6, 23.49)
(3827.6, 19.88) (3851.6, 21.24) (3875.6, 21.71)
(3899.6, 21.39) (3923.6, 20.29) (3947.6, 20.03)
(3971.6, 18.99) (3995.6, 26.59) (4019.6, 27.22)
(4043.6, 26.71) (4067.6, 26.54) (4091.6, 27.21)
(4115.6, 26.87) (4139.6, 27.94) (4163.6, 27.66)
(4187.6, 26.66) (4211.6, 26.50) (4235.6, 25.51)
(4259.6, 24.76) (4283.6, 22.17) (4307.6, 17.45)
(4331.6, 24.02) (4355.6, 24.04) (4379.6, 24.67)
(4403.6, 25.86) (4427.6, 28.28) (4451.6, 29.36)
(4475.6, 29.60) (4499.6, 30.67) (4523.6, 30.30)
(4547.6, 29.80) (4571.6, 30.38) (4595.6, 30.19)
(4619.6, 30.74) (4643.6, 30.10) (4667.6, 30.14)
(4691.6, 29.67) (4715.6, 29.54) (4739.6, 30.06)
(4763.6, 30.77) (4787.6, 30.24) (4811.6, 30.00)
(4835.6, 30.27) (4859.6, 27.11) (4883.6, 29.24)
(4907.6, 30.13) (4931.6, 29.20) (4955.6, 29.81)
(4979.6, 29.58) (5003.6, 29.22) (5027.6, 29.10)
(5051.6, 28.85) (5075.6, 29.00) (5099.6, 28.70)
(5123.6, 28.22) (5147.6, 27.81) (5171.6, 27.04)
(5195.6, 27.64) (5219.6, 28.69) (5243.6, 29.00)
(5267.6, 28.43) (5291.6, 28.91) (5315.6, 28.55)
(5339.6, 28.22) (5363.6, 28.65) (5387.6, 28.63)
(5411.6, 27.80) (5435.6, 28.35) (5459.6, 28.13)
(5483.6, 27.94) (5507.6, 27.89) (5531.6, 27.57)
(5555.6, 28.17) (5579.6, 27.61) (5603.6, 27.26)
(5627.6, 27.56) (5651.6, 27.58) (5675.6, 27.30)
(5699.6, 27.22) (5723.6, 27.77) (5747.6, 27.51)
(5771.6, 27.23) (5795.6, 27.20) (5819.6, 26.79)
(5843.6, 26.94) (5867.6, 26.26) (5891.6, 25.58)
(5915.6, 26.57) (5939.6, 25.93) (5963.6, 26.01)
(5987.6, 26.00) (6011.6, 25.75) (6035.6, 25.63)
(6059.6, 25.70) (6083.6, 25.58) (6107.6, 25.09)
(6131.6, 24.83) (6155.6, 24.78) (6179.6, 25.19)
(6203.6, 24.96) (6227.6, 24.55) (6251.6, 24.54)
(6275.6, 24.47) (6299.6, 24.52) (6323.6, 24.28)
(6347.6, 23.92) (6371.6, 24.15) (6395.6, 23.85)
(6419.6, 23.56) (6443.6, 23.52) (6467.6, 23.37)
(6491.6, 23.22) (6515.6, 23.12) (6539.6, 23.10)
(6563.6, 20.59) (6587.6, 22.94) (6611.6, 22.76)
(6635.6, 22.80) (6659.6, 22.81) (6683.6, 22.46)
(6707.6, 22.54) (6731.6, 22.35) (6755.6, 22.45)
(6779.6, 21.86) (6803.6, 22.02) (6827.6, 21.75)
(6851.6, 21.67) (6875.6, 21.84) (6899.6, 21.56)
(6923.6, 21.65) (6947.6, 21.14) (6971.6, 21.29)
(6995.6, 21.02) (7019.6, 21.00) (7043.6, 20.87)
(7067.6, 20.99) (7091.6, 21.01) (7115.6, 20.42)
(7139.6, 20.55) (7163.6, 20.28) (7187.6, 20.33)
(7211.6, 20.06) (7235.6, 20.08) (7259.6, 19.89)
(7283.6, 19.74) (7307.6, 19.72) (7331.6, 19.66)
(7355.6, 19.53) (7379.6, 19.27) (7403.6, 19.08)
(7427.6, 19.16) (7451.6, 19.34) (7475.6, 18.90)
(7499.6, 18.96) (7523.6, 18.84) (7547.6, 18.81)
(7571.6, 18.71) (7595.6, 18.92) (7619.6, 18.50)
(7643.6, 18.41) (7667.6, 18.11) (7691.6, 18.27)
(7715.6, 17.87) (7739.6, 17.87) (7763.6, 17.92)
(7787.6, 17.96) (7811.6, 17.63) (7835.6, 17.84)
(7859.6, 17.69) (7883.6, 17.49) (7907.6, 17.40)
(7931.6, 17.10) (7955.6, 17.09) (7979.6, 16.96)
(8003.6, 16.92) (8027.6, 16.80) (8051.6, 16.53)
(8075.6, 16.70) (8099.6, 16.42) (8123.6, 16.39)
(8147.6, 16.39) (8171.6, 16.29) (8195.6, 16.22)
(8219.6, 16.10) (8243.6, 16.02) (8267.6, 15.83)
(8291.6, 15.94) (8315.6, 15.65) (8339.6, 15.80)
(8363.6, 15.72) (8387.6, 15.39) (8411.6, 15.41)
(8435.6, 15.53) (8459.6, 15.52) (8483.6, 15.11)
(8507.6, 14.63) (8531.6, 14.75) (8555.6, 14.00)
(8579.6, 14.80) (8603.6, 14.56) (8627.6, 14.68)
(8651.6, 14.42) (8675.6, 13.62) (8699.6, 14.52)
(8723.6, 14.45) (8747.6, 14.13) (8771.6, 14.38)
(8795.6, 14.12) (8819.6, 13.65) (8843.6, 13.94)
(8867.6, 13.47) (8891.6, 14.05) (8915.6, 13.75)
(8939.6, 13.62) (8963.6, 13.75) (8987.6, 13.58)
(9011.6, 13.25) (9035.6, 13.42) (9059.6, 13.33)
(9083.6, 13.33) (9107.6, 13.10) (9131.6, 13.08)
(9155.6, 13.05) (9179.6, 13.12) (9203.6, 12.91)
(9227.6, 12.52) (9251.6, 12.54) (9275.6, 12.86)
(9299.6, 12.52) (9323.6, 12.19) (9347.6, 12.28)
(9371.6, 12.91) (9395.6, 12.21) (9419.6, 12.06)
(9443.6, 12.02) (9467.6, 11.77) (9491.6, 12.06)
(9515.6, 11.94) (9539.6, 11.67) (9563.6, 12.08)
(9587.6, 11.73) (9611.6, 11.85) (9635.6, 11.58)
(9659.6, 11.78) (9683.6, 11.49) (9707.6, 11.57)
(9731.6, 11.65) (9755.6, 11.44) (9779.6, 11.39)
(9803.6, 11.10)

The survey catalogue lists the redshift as 0.00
